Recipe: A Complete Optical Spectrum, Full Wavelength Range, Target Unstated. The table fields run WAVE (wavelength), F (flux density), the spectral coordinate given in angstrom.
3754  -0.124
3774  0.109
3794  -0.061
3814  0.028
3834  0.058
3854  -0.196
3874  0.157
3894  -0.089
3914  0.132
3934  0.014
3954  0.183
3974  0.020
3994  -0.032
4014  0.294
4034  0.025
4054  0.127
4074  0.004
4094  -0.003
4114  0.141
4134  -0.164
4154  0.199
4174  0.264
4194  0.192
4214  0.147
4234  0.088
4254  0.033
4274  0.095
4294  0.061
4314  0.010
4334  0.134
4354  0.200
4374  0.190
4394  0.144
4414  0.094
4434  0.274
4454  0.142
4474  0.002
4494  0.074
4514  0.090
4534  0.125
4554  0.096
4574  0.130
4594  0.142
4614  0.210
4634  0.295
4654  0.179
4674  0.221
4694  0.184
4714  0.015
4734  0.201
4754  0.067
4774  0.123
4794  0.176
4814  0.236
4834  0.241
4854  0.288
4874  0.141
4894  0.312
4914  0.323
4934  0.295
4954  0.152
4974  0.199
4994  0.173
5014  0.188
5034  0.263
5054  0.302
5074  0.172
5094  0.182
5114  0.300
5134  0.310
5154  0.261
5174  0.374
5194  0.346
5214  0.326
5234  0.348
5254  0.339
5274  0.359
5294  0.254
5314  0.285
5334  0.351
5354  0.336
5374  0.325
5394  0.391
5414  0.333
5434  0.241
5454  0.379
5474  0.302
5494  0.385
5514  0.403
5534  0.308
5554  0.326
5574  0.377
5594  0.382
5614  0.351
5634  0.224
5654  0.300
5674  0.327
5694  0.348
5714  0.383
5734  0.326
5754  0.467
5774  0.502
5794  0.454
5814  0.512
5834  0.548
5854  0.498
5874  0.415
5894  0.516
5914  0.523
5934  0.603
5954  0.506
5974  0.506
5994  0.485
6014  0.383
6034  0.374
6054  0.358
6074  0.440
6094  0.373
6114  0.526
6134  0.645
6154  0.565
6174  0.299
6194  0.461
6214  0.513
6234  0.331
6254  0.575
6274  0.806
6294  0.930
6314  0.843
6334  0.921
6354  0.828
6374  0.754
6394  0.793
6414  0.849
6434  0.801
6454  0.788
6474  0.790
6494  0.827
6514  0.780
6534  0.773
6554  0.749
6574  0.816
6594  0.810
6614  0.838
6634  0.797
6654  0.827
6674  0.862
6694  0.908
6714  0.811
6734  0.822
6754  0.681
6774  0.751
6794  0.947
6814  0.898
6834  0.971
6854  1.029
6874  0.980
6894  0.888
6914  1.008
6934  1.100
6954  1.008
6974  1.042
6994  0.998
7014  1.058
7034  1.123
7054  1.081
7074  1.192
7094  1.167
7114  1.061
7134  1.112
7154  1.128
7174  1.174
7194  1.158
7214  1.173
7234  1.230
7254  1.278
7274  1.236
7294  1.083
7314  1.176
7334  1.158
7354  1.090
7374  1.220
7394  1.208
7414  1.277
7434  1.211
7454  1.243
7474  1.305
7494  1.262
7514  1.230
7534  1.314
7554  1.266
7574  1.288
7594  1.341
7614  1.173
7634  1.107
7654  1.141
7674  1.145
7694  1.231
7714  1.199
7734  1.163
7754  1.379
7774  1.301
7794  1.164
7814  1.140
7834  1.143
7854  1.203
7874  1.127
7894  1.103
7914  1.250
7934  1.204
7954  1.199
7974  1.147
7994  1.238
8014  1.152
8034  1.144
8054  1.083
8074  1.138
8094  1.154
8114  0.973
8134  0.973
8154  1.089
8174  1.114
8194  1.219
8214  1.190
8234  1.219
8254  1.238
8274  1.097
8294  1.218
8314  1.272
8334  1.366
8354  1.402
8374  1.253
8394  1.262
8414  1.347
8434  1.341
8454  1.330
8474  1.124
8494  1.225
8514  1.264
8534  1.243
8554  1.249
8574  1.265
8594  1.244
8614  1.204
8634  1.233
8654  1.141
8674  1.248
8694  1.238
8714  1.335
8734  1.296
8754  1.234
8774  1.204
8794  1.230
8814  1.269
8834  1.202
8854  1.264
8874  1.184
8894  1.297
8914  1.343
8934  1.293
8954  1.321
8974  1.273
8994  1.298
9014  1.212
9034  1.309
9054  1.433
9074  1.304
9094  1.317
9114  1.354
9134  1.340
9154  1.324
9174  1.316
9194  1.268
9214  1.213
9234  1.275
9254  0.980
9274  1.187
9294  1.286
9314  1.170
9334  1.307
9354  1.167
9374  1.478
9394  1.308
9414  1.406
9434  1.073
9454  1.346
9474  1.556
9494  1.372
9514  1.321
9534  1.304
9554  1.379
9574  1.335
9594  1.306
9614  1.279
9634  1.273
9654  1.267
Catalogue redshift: 0.57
